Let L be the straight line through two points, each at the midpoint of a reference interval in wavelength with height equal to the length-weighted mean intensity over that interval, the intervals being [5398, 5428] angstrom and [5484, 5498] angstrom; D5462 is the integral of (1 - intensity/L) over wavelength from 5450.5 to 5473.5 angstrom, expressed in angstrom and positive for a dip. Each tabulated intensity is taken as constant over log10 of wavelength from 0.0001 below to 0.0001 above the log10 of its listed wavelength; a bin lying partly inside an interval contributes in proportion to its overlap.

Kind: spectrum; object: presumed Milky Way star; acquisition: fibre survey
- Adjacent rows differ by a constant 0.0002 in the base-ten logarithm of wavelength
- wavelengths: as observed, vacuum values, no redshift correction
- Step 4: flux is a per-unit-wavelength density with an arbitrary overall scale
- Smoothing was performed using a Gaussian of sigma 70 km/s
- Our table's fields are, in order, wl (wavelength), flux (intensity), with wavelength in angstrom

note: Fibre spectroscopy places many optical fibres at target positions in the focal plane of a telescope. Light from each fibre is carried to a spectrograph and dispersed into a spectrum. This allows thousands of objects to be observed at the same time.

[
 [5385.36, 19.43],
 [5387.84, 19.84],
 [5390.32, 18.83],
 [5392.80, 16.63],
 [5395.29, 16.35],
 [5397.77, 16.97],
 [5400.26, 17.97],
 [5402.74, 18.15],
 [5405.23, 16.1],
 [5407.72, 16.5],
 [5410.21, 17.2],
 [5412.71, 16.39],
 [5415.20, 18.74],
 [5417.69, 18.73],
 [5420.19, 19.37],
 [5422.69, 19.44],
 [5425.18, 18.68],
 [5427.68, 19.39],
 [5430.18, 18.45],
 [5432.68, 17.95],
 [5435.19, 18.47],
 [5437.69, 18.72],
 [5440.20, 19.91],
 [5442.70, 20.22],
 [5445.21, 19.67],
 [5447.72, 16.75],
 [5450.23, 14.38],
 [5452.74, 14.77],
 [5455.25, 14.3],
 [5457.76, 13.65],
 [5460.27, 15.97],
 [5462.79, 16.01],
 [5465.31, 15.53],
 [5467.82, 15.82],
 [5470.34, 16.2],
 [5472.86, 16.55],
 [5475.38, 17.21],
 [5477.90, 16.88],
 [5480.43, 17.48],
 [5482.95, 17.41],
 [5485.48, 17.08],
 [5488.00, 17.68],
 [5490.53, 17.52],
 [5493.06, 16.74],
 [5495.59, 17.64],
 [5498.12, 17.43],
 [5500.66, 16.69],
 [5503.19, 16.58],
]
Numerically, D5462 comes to 2.92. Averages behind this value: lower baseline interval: 18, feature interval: 15.4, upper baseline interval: 17.3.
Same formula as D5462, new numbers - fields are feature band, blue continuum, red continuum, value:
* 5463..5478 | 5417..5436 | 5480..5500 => 1.3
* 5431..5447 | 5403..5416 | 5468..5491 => -1.9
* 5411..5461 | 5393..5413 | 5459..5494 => -2.5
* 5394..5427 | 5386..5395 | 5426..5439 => 1.2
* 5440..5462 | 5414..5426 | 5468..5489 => 1.9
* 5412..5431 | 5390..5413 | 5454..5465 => -2.7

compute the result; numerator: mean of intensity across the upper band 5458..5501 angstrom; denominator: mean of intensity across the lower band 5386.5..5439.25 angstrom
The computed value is 0.9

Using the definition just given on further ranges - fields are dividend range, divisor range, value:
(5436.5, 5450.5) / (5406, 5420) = 1.05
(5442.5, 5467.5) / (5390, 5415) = 0.93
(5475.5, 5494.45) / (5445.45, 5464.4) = 1.12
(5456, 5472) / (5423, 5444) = 0.82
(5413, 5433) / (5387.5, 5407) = 1.07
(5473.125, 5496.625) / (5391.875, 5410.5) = 1.02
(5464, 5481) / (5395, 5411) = 0.97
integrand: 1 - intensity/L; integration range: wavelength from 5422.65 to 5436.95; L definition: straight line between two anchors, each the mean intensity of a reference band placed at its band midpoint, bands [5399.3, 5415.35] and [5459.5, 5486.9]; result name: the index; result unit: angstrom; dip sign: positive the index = -1.4 angstrom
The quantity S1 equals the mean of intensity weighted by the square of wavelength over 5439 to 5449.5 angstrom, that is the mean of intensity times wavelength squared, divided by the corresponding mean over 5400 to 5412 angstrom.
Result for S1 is 1.12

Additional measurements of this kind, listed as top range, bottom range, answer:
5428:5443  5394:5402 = 1.12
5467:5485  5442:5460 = 1.05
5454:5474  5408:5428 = 0.86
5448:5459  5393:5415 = 0.87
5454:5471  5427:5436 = 0.84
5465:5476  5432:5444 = 0.86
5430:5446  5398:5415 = 1.13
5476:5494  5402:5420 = 1.01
